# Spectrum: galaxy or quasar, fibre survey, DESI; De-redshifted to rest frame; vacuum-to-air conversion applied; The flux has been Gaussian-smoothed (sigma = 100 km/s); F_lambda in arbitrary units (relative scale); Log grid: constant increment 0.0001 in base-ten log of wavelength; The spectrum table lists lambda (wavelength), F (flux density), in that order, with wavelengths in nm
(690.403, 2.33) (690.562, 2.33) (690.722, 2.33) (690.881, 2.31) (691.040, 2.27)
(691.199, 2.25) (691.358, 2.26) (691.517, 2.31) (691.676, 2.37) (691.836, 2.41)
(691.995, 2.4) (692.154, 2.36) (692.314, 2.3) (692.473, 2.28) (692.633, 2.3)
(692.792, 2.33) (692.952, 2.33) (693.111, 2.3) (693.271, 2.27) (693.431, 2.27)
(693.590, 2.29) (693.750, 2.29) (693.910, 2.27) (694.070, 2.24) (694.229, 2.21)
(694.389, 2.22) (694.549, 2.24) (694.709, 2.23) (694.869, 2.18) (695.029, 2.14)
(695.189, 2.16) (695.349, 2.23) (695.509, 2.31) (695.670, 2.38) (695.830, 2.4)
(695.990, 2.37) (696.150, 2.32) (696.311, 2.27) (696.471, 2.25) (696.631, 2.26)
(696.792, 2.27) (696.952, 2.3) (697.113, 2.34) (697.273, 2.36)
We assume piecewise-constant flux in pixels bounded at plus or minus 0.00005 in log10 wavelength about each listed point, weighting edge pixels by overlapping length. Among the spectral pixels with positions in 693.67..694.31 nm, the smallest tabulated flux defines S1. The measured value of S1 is 2.21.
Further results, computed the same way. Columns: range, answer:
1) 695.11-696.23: 2.16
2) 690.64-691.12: 2.27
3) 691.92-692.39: 2.3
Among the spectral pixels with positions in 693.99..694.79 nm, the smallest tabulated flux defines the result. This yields 2.21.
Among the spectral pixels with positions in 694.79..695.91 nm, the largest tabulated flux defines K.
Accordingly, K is 2.4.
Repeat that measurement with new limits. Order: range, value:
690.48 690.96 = 2.33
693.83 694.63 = 2.27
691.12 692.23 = 2.41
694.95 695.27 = 2.16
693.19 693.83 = 2.29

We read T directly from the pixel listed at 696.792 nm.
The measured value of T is 2.27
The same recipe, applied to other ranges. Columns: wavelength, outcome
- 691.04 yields 2.27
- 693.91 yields 2.27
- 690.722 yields 2.33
